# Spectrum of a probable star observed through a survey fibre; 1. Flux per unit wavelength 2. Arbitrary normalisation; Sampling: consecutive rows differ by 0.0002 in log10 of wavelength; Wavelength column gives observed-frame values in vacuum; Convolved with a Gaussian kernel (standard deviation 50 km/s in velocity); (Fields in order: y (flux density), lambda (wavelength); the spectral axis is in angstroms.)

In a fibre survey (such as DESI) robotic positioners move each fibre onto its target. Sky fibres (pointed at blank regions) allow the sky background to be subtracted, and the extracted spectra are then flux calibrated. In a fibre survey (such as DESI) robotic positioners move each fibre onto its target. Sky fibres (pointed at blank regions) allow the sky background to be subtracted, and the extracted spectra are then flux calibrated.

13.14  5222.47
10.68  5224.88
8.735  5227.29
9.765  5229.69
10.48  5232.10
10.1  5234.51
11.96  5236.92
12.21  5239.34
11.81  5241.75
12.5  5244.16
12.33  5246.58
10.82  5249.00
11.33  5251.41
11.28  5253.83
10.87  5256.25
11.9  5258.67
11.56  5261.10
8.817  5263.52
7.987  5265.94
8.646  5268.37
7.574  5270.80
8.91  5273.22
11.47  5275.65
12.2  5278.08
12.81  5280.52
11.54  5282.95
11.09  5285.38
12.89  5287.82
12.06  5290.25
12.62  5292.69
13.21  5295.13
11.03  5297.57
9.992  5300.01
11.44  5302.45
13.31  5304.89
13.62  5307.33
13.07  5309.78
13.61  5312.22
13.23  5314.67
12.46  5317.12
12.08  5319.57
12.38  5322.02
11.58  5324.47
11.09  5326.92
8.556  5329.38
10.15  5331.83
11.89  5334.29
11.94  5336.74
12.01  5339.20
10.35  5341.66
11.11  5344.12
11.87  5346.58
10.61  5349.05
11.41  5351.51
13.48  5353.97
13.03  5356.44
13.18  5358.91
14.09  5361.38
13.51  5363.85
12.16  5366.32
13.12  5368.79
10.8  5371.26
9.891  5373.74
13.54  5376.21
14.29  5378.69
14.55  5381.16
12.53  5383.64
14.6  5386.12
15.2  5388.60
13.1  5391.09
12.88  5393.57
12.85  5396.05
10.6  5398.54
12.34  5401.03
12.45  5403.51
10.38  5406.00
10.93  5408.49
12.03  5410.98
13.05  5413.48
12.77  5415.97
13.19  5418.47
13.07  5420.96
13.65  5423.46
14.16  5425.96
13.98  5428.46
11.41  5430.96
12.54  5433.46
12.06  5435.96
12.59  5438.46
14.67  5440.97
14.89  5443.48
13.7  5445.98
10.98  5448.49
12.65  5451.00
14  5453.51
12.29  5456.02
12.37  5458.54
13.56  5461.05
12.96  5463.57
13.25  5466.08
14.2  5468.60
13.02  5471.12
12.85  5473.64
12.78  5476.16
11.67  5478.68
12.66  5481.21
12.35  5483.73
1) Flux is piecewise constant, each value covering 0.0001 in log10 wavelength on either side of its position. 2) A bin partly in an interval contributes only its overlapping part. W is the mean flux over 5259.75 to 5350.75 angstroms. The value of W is 11.4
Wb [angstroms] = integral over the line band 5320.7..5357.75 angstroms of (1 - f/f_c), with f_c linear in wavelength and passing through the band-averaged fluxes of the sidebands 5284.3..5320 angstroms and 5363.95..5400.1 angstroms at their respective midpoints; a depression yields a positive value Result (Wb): 3.5 angstroms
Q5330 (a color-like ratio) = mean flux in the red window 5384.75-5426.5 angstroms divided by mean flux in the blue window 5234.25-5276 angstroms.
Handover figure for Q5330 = 1.2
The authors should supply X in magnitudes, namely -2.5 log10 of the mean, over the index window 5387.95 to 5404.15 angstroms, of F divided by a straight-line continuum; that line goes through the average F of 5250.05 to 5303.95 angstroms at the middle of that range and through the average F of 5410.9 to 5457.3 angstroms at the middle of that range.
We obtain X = -0.01 mag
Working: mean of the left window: 11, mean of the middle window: 12.7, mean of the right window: 13.1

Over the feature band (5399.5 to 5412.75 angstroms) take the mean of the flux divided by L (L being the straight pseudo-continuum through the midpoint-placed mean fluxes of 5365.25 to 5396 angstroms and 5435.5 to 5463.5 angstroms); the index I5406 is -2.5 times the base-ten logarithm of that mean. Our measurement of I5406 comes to 0.12 mag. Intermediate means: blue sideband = 13.1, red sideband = 13.1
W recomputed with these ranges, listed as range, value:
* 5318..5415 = 12.2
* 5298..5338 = 11.9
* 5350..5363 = 13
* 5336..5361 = 12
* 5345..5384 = 12.6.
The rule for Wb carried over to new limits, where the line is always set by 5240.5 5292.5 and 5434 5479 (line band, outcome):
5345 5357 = -0.08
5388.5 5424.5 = 0.10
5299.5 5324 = -2.28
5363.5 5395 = -2.21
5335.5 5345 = 0.35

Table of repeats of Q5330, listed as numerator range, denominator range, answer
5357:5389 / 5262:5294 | 1.23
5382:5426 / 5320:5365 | 1.08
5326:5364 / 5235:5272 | 1.09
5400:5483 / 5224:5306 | 1.16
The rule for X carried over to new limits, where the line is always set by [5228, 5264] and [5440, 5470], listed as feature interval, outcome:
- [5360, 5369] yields -0.07 mag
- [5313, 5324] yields -0.05 mag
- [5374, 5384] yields -0.08 mag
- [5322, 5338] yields 0.10 mag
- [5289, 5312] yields -0.05 mag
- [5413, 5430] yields -0.04 mag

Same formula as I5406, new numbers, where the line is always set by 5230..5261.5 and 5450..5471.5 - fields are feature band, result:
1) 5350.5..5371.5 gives -0.044 mag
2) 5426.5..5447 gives -0.025 mag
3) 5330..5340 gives 0.078 mag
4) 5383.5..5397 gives -0.086 mag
